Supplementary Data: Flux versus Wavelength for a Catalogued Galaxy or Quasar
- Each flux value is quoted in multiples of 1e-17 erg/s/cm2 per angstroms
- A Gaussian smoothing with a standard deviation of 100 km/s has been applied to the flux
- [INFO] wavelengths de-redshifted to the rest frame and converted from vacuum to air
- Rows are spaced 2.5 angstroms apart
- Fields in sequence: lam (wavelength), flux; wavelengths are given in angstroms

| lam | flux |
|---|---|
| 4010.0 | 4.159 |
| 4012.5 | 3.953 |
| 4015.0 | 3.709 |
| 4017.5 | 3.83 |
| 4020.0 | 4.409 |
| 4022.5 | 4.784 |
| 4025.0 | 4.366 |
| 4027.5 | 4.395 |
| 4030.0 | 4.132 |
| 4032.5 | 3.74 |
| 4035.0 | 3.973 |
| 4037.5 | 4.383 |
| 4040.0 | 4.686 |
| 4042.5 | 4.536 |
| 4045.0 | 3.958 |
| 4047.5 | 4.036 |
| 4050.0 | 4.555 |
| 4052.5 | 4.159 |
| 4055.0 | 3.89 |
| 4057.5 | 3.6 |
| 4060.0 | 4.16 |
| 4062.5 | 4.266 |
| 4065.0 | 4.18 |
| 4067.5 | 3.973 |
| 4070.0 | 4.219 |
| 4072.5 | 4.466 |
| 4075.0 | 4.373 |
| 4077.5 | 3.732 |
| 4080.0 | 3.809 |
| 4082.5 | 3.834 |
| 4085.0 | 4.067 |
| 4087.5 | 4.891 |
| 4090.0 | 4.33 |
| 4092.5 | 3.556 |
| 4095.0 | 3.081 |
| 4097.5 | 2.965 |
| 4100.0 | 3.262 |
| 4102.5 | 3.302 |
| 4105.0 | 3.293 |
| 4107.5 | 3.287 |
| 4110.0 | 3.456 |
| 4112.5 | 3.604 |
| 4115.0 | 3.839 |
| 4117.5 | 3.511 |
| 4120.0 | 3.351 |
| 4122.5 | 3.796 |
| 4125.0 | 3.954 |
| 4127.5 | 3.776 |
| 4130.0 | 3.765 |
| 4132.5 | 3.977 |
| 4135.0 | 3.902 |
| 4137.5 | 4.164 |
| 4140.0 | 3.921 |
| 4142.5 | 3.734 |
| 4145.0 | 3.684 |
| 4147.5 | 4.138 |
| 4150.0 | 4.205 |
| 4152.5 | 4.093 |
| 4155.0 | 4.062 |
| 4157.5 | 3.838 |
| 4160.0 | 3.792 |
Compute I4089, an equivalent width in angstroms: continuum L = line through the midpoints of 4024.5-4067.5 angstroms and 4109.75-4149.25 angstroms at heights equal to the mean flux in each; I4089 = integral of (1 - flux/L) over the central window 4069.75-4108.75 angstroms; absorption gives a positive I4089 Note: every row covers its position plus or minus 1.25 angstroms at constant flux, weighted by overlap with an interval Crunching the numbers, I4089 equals 2.09 angstroms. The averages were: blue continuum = 4.17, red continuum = 3.8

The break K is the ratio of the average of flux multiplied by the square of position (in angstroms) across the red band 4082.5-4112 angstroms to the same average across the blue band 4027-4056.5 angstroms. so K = 0.88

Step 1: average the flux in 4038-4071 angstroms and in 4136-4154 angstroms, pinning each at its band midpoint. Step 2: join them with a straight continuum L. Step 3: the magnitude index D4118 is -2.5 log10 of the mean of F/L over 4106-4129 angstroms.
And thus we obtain 0.12 mag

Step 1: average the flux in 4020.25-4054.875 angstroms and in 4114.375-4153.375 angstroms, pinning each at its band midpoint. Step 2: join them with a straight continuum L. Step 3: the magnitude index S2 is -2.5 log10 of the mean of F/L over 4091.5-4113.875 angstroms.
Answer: 0.20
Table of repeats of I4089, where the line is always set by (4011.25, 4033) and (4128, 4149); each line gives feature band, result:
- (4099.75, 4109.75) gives 1.7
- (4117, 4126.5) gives 0.7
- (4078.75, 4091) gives -0.5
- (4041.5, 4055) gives -0.3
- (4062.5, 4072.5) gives -0.3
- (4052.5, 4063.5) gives 0.2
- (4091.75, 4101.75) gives 2.0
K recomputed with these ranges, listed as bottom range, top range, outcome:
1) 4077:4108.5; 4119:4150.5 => 1.08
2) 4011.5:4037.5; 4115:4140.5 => 0.97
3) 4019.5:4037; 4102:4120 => 0.85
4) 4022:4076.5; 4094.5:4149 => 0.90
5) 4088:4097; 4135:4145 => 1.08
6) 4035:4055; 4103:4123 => 0.85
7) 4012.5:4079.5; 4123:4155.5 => 0.99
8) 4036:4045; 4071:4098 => 0.91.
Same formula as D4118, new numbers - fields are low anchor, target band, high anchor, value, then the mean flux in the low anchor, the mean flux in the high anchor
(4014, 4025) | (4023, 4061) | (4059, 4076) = 0.01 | 4.21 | 4.23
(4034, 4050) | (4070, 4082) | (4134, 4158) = 0.03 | 4.29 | 3.98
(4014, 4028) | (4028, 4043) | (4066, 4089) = 0.00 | 4.25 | 4.15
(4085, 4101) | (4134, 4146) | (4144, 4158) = 0.02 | 3.72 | 4.02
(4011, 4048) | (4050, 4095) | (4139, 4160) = 0.01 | 4.2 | 3.95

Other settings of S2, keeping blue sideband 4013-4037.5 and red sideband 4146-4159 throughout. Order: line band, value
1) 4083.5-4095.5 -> 0.02 mag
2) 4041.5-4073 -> 0.00 mag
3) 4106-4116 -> 0.16 mag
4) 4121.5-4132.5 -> 0.06 mag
